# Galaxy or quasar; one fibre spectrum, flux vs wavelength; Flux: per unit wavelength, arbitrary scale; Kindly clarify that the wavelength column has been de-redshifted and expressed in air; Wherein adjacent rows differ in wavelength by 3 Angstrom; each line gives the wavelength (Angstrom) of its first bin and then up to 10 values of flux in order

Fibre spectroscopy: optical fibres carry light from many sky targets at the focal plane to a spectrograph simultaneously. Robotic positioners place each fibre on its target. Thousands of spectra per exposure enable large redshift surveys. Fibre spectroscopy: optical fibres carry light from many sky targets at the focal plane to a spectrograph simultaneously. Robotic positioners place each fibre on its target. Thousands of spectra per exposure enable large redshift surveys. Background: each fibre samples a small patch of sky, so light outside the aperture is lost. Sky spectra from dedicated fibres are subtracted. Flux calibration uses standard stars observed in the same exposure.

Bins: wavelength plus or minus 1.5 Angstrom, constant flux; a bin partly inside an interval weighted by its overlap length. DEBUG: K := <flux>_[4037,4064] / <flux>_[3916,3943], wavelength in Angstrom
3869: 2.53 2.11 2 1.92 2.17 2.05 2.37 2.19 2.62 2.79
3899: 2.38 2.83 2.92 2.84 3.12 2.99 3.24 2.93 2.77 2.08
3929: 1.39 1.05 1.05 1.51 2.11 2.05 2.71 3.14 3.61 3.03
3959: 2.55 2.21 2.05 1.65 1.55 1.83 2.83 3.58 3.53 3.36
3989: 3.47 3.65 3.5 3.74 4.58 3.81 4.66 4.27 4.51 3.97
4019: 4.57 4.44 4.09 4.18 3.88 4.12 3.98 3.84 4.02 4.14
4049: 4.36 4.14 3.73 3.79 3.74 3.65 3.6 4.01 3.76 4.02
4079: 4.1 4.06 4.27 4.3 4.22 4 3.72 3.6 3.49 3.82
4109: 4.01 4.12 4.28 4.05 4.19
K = 2.0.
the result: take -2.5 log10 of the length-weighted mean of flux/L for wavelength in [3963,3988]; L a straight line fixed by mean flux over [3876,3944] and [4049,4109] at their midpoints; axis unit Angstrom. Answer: 0.16 mag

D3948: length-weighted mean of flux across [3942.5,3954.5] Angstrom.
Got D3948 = 2.88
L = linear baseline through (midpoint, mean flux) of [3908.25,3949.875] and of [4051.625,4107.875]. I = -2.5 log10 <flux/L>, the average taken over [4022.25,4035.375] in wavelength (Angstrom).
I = -0.222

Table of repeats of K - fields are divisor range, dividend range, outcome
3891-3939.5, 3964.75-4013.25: 1.38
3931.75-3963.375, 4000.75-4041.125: 1.81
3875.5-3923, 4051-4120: 1.50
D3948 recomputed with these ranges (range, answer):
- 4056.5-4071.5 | 3.76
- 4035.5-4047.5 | 3.99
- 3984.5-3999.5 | 3.54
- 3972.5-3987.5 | 3.03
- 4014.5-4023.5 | 4.33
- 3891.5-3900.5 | 2.6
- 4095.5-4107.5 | 3.66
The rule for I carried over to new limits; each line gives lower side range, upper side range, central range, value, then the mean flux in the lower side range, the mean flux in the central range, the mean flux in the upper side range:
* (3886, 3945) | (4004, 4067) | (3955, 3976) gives 0.40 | 2.36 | 2.12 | 4.08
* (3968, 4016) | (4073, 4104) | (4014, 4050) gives -0.13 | 3.48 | 4.13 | 3.98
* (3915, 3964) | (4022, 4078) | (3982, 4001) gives -0.17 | 2.34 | 3.62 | 3.96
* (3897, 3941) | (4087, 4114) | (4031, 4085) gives -0.12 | 2.36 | 3.95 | 3.92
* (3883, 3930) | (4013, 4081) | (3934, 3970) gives 0.31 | 2.61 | 2.31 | 4.02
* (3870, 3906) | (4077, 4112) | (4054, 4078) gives -0.01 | 2.36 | 3.8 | 3.97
